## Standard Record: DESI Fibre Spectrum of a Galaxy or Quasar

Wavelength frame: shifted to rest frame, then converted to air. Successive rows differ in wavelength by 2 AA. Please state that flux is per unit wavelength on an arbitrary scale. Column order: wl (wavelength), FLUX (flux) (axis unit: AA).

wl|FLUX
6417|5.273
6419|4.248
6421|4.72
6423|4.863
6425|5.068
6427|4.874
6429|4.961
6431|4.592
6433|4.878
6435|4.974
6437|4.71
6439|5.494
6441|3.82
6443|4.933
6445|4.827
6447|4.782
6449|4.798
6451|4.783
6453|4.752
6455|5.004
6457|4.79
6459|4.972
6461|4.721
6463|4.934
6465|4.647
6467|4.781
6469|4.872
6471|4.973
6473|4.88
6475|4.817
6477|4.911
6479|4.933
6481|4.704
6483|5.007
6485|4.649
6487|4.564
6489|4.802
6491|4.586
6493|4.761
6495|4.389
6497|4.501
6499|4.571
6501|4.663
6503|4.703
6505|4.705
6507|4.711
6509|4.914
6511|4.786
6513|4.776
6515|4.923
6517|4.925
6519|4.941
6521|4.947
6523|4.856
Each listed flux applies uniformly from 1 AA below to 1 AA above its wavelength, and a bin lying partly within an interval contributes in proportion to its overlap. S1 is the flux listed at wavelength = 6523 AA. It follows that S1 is 4.856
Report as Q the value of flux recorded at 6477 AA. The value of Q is 4.911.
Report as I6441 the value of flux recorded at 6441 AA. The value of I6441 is 3.82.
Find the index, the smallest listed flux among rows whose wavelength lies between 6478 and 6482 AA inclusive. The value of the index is 4.704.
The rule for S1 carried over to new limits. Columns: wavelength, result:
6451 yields 4.783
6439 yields 5.494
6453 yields 4.752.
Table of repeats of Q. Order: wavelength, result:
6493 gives 4.761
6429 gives 4.961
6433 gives 4.878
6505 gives 4.705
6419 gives 4.248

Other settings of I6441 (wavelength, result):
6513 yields 4.776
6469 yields 4.872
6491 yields 4.586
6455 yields 5.004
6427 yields 4.874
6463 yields 4.934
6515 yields 4.923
